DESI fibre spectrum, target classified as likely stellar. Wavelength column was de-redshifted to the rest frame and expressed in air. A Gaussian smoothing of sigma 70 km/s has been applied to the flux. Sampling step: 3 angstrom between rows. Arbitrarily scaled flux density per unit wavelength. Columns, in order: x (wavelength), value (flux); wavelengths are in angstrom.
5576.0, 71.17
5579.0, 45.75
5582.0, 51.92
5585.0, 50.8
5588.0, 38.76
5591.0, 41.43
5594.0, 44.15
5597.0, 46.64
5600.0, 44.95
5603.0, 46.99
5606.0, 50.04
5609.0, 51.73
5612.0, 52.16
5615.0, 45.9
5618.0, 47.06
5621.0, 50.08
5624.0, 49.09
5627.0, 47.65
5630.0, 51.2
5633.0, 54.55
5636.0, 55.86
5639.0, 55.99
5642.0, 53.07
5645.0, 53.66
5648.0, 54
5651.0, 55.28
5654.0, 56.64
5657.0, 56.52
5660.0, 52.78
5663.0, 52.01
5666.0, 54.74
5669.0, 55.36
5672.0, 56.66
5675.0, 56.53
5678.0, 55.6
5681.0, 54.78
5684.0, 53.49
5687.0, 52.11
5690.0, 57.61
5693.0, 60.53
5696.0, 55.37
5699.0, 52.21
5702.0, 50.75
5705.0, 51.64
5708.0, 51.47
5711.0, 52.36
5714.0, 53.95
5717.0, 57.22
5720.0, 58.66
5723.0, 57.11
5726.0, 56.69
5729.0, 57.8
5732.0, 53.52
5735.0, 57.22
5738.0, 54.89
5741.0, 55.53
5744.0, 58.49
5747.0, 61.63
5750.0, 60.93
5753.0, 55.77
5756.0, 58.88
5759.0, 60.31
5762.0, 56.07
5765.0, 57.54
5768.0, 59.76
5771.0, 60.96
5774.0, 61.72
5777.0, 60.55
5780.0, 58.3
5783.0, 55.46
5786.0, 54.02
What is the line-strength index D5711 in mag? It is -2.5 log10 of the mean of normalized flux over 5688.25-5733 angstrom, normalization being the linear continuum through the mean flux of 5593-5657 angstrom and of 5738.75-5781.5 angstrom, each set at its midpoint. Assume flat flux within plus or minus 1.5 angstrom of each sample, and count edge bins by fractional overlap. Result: 0.02 mag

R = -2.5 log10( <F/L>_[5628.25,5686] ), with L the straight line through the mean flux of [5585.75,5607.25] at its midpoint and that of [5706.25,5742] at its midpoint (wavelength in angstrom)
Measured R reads -0.098 mag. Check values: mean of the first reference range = 44.9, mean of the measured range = 54.6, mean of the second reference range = 55.5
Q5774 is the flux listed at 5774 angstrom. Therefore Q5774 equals 61.72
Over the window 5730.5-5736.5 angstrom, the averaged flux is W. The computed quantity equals 55.4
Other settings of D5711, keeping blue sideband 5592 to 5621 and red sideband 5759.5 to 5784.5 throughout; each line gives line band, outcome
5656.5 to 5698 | -0.06 mag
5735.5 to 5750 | -0.02 mag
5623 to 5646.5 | -0.06 mag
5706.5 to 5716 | 0.04 mag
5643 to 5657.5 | -0.09 mag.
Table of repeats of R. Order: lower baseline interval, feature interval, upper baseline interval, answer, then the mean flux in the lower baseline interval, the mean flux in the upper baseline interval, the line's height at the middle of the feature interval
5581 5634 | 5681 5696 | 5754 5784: -0.05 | 48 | 59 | 53.5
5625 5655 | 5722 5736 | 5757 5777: 0.02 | 53.7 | 59.5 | 57.7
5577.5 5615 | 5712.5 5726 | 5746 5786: -0.02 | 47.1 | 58.8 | 55.6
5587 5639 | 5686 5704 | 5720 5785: -0.01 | 48.4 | 58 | 54.1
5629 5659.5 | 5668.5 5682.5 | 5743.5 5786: 0.00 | 54.7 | 58.9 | 55.8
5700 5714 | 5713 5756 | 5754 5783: -0.04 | 51.8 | 59.1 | 55.1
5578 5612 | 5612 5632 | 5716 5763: 0.00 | 46.9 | 57.6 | 48.9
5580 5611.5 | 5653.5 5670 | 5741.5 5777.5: -0.05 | 46.9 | 59.2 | 51.9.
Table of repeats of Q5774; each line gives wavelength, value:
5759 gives 60.31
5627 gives 47.65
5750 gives 60.93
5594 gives 44.15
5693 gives 60.53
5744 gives 58.49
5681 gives 54.78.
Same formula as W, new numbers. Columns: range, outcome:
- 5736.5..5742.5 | 55.2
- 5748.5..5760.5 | 59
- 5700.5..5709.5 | 51.3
